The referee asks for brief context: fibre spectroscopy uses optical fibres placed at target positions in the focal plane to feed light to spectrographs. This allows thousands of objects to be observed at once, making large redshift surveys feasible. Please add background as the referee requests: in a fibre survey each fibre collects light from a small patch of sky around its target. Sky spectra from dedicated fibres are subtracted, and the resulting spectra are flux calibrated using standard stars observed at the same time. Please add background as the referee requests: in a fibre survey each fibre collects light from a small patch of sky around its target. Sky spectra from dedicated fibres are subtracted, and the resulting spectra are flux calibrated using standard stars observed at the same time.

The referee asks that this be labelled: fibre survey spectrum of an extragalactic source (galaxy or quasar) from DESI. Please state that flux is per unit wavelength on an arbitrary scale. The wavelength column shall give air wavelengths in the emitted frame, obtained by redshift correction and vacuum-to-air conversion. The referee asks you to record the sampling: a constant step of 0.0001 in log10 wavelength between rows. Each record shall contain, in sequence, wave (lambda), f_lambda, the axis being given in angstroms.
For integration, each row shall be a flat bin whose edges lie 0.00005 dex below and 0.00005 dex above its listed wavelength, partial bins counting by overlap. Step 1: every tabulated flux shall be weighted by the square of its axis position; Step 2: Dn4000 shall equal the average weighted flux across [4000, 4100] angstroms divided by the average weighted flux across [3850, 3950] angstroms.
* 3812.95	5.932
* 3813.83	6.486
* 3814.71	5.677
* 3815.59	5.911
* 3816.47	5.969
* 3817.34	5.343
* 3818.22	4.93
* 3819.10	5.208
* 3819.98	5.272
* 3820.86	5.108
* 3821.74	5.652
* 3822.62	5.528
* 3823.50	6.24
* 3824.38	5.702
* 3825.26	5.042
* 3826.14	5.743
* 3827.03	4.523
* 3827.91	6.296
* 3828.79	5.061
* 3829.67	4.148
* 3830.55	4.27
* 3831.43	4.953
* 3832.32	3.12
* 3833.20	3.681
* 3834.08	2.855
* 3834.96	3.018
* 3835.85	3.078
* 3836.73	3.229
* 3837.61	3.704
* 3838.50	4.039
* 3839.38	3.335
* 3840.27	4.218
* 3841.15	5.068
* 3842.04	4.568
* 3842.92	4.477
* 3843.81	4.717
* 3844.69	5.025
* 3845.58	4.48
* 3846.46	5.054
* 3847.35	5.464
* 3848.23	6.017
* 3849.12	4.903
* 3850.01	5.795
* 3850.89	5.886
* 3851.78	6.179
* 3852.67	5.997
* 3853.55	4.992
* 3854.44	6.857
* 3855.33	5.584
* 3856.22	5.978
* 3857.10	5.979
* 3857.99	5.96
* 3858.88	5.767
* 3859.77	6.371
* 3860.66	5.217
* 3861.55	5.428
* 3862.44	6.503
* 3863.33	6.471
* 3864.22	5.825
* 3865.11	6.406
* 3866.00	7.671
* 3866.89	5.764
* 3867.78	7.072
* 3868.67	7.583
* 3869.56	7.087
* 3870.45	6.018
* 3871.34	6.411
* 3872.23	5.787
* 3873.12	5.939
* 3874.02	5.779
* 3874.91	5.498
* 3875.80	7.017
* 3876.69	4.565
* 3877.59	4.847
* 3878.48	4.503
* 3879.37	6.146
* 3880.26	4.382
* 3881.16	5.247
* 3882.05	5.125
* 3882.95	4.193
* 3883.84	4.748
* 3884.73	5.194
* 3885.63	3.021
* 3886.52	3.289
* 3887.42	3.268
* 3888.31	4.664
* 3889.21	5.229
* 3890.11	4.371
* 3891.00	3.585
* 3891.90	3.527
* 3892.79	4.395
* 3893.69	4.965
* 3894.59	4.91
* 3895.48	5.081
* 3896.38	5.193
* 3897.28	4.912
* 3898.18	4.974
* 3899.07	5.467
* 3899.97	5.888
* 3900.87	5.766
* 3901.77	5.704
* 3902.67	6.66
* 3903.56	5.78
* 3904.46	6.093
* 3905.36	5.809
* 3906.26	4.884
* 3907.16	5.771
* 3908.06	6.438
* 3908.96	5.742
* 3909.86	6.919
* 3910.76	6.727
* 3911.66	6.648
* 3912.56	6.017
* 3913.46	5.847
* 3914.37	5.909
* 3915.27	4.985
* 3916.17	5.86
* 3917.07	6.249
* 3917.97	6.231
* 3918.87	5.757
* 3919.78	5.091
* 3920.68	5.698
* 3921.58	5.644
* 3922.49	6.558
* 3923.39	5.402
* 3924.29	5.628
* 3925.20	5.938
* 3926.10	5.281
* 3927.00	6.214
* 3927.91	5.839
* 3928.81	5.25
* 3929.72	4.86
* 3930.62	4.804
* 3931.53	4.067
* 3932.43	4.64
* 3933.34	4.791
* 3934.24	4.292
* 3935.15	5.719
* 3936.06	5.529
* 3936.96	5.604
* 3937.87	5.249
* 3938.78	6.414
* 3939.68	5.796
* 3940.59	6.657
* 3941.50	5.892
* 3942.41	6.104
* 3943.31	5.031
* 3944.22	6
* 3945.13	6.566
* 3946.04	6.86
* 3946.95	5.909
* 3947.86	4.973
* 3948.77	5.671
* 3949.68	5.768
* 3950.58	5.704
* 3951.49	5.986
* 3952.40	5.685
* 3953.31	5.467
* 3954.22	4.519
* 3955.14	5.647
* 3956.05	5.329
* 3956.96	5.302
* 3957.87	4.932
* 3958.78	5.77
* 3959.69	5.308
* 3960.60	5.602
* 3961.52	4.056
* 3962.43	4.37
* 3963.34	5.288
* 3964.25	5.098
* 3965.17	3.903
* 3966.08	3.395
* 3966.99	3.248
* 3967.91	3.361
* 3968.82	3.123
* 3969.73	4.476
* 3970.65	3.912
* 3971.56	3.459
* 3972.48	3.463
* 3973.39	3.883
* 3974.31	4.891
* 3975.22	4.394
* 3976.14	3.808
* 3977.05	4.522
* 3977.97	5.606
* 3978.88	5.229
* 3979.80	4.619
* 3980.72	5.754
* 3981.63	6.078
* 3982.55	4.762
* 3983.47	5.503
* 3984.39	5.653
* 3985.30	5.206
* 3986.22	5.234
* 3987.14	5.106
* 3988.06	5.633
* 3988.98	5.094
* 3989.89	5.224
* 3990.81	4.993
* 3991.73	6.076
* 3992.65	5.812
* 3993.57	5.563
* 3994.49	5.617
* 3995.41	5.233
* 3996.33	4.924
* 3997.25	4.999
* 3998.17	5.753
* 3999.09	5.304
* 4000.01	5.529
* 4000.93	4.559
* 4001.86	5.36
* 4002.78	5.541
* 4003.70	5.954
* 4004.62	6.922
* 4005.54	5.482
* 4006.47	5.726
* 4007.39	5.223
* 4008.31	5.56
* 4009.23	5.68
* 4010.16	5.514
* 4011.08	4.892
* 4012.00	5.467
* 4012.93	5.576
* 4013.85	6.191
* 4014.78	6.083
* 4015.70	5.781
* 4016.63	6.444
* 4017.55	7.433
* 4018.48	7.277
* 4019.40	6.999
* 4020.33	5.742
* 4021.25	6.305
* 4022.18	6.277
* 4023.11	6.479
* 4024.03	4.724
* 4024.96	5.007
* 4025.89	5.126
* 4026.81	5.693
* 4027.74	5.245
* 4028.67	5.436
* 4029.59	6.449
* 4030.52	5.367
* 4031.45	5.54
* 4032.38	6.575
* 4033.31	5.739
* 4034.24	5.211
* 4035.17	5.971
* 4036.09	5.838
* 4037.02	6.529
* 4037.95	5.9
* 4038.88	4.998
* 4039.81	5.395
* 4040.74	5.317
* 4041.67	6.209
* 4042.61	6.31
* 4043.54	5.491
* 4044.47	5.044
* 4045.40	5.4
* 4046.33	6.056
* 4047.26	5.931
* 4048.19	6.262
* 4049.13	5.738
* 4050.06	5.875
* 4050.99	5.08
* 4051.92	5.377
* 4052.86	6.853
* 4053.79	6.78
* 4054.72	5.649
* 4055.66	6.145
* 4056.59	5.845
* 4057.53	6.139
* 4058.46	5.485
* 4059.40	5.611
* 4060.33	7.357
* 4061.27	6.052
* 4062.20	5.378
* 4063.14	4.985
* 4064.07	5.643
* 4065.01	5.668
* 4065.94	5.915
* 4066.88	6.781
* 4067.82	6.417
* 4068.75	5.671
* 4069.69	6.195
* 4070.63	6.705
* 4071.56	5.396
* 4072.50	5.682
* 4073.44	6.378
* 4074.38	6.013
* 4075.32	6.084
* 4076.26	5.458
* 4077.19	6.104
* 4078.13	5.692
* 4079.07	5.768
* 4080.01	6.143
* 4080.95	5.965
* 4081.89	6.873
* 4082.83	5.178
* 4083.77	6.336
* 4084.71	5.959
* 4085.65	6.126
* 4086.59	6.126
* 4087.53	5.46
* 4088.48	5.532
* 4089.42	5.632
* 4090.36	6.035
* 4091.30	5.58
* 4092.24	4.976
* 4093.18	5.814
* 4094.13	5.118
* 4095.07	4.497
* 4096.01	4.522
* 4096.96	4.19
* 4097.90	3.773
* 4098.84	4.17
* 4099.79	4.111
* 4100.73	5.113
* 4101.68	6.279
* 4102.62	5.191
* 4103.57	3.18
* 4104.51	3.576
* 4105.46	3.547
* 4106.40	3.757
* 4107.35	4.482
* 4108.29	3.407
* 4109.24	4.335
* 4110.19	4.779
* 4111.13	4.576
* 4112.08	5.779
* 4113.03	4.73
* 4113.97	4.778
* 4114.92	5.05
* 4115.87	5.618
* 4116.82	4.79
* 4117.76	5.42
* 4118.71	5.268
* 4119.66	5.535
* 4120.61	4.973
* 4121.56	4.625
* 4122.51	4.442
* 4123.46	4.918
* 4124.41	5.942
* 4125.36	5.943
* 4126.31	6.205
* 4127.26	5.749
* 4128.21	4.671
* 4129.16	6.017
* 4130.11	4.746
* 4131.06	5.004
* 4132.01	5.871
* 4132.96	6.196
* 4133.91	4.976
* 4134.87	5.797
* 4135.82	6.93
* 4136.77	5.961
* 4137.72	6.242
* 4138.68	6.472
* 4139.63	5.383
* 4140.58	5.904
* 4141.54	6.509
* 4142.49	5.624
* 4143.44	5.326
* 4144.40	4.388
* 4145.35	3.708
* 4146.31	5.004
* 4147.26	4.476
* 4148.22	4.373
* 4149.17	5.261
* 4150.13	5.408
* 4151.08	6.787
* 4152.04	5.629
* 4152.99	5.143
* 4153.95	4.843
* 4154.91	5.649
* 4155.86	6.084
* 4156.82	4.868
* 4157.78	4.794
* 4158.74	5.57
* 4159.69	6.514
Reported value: 1.1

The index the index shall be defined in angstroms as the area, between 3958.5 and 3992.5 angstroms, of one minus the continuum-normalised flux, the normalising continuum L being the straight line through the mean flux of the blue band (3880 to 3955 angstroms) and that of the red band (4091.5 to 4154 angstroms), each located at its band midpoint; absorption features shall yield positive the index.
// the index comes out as 3.7 angstroms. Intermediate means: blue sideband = 5.41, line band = 4.74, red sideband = 5.09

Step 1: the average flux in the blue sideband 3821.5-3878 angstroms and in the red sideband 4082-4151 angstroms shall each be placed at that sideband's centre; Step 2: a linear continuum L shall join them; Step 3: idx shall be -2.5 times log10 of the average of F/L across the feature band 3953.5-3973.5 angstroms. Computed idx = 0.18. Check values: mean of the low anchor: 5.34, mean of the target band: 4.45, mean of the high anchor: 5.18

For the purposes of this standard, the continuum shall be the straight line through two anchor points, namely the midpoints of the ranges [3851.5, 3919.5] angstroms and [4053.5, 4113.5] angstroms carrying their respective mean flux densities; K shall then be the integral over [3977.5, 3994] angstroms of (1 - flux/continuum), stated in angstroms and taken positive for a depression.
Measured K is 0.33 angstroms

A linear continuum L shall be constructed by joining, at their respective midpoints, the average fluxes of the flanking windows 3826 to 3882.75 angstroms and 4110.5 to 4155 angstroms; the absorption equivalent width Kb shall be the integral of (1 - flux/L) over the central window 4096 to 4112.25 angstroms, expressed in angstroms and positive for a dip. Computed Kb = 3.1 angstroms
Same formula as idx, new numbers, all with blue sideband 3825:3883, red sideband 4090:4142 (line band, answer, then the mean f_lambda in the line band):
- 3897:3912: -0.13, 5.9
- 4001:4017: -0.10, 5.69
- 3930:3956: -0.06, 5.54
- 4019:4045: -0.11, 5.74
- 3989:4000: -0.04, 5.4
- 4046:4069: -0.16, 5.95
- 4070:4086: -0.17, 5.99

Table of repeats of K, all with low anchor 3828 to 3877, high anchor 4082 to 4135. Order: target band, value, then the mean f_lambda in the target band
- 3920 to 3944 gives -1.1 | 5.5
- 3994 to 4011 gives -1.0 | 5.48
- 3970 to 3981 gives 1.6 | 4.44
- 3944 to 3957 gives -1.2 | 5.7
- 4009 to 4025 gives -2.6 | 6.02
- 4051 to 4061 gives -1.8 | 6.07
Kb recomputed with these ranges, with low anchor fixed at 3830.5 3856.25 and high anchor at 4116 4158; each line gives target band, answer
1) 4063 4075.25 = -1.7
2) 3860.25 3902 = -5.0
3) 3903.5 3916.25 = -3.0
